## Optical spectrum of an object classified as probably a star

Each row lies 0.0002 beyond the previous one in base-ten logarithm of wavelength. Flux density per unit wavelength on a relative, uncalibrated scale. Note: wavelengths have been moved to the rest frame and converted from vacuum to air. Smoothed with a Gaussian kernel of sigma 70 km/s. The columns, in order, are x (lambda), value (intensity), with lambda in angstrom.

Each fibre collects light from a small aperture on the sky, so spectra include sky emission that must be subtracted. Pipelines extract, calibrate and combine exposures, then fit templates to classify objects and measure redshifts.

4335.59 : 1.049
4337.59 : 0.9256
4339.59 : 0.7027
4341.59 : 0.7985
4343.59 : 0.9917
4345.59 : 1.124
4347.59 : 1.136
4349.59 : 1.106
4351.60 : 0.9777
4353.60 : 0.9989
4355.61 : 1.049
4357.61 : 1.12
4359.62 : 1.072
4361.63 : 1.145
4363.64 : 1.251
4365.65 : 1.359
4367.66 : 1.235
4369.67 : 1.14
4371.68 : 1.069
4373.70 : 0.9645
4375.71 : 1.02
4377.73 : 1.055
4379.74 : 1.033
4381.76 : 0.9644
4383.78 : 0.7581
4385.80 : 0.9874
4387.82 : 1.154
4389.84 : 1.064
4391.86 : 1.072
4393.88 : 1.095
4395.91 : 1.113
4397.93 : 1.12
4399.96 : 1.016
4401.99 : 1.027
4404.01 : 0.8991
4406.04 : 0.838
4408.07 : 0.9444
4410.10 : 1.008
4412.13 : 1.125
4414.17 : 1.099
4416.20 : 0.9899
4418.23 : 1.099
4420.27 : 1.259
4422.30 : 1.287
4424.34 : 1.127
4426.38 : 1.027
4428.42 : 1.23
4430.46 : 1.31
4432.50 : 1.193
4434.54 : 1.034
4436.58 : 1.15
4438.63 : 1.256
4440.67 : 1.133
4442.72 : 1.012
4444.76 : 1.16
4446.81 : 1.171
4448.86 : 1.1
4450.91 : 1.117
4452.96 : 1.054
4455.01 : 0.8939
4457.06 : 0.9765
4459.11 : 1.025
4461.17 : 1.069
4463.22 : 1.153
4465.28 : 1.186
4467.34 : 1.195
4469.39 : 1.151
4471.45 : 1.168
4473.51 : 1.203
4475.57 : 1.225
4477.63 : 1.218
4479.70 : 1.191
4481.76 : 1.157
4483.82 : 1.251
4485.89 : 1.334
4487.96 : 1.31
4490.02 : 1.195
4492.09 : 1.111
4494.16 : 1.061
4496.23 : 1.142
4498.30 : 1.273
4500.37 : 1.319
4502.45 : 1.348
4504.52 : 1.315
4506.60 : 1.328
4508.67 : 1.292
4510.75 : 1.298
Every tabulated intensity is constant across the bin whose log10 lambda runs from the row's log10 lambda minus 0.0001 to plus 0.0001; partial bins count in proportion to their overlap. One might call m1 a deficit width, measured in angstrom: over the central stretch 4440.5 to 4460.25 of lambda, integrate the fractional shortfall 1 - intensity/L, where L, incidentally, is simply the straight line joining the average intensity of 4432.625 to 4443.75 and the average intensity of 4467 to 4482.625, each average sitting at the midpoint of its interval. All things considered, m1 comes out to 1.44 angstrom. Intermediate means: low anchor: 1.12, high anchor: 1.19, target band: 1.06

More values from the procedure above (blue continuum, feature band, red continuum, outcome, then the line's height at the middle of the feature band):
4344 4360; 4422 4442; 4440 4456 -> -1.7 angstrom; 1.08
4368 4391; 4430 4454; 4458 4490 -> -0.1 angstrom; 1.13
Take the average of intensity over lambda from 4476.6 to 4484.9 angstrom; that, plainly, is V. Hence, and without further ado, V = 1.2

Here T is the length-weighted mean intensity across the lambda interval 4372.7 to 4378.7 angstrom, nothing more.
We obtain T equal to 1.01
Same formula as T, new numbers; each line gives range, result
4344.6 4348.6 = 1.13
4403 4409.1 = 0.895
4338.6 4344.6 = 0.832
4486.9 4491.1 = 1.25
